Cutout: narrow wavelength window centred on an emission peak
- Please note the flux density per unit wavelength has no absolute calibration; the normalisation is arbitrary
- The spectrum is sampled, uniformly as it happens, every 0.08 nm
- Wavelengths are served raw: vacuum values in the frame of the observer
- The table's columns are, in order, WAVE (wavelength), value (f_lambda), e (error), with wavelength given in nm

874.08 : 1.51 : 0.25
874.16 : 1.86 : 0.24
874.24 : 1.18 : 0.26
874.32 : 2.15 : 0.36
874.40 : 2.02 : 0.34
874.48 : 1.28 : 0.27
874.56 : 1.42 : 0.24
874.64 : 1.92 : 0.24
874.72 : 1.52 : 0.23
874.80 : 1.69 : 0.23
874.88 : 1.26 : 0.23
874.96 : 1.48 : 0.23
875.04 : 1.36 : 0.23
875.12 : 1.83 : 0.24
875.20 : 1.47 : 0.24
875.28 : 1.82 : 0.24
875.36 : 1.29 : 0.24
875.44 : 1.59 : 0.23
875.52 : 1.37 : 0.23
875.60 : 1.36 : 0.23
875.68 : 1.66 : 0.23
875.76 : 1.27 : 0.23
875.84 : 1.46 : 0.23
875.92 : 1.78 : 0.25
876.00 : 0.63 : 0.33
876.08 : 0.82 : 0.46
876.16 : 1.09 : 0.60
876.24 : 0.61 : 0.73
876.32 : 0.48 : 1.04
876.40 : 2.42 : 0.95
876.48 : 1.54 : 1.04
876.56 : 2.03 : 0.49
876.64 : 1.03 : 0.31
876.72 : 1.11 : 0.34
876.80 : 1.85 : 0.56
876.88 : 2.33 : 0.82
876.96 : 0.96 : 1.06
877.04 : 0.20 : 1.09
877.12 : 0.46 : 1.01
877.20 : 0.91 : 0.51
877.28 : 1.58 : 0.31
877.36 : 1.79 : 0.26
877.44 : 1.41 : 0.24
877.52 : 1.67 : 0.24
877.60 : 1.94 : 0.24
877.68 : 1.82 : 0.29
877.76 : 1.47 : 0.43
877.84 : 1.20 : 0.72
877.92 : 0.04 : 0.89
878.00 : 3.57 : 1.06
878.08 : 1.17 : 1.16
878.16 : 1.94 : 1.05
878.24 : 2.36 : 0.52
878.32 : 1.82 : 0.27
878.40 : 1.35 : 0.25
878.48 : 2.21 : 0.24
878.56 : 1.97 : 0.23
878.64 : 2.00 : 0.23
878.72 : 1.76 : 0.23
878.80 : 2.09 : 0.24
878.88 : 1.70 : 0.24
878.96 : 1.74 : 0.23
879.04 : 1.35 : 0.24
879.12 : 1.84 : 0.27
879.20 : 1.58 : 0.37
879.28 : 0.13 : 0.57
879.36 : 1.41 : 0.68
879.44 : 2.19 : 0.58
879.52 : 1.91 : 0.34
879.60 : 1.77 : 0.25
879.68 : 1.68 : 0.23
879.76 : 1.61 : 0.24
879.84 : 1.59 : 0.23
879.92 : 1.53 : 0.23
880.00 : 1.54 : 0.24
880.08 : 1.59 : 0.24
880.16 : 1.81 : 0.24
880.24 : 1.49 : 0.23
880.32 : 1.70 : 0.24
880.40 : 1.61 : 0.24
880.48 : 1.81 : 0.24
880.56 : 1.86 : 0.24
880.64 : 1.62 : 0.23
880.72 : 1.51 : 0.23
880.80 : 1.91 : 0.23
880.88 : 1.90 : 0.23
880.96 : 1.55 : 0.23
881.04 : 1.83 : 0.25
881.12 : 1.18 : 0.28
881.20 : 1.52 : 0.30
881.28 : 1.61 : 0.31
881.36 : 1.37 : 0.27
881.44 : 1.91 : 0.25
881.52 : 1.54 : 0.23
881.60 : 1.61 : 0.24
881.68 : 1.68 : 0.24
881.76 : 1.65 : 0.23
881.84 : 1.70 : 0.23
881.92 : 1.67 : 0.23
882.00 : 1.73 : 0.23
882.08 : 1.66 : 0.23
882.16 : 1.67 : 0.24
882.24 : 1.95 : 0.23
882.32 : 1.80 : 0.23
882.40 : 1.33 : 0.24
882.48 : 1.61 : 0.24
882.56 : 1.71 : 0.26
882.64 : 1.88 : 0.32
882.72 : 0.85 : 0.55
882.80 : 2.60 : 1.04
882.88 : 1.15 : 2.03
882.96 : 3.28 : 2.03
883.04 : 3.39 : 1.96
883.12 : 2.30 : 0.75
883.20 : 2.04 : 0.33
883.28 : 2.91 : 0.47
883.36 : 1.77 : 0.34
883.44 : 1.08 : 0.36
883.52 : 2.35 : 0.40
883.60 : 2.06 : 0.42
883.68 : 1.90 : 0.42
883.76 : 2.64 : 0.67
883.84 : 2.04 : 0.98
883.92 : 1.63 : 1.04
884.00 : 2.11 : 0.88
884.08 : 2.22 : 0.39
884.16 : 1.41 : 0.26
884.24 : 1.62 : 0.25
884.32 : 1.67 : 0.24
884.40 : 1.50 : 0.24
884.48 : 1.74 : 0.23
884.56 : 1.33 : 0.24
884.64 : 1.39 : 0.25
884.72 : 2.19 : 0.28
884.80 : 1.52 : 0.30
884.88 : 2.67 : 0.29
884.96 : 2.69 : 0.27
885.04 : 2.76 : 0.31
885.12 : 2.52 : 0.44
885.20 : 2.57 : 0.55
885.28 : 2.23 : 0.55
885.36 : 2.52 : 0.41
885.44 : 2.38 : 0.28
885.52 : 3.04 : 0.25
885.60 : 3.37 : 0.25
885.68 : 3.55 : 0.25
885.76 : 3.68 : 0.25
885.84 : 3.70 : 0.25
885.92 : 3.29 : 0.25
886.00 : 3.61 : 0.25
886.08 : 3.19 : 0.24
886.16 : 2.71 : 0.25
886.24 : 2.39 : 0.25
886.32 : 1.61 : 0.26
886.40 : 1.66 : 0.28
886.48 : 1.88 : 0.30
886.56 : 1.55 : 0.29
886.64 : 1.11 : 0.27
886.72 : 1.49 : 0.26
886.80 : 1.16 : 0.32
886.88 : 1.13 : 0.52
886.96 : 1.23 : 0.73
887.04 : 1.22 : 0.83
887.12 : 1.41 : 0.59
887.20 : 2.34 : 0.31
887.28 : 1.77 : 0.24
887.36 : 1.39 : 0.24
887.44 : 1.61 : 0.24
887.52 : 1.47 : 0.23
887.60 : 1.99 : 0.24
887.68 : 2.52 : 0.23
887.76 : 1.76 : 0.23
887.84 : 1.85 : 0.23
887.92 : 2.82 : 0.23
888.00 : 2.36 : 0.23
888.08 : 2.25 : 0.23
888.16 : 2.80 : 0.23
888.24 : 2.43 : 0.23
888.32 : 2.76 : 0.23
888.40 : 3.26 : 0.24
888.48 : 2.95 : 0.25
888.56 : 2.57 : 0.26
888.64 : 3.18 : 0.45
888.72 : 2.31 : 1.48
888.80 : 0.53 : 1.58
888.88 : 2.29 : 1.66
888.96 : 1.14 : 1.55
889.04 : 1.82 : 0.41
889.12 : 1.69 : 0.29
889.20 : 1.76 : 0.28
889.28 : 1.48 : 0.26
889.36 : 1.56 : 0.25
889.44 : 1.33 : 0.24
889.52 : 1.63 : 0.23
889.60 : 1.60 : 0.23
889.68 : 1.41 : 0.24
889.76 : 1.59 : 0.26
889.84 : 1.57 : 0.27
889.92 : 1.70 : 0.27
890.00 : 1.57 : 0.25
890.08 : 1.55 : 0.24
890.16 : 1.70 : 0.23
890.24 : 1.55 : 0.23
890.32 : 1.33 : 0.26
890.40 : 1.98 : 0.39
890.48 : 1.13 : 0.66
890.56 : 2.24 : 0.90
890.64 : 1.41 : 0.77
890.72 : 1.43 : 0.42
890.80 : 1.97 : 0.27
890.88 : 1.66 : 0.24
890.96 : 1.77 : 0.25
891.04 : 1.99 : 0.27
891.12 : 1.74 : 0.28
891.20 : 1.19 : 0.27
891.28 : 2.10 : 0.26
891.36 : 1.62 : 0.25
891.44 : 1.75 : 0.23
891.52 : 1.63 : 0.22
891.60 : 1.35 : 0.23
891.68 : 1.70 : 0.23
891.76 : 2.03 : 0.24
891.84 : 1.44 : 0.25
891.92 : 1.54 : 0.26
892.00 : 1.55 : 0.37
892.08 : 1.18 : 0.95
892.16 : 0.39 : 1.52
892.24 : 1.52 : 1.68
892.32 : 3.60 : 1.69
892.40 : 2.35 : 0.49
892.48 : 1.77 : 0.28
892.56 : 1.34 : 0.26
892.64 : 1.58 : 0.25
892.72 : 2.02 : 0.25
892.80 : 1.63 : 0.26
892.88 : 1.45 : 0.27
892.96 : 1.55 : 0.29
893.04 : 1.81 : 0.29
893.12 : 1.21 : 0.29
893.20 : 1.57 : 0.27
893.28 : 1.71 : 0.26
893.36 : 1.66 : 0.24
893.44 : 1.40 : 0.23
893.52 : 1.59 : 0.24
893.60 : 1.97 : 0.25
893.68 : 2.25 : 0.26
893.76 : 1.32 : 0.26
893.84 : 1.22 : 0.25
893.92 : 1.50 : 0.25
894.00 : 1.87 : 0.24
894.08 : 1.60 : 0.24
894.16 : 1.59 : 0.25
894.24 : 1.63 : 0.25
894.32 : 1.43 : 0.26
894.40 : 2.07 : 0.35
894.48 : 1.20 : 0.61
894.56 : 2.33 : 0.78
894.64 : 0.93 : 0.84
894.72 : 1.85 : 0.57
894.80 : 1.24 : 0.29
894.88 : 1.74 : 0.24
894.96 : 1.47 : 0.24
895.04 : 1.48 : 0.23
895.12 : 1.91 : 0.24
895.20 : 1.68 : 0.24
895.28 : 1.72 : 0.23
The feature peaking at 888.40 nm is [N II] 6583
